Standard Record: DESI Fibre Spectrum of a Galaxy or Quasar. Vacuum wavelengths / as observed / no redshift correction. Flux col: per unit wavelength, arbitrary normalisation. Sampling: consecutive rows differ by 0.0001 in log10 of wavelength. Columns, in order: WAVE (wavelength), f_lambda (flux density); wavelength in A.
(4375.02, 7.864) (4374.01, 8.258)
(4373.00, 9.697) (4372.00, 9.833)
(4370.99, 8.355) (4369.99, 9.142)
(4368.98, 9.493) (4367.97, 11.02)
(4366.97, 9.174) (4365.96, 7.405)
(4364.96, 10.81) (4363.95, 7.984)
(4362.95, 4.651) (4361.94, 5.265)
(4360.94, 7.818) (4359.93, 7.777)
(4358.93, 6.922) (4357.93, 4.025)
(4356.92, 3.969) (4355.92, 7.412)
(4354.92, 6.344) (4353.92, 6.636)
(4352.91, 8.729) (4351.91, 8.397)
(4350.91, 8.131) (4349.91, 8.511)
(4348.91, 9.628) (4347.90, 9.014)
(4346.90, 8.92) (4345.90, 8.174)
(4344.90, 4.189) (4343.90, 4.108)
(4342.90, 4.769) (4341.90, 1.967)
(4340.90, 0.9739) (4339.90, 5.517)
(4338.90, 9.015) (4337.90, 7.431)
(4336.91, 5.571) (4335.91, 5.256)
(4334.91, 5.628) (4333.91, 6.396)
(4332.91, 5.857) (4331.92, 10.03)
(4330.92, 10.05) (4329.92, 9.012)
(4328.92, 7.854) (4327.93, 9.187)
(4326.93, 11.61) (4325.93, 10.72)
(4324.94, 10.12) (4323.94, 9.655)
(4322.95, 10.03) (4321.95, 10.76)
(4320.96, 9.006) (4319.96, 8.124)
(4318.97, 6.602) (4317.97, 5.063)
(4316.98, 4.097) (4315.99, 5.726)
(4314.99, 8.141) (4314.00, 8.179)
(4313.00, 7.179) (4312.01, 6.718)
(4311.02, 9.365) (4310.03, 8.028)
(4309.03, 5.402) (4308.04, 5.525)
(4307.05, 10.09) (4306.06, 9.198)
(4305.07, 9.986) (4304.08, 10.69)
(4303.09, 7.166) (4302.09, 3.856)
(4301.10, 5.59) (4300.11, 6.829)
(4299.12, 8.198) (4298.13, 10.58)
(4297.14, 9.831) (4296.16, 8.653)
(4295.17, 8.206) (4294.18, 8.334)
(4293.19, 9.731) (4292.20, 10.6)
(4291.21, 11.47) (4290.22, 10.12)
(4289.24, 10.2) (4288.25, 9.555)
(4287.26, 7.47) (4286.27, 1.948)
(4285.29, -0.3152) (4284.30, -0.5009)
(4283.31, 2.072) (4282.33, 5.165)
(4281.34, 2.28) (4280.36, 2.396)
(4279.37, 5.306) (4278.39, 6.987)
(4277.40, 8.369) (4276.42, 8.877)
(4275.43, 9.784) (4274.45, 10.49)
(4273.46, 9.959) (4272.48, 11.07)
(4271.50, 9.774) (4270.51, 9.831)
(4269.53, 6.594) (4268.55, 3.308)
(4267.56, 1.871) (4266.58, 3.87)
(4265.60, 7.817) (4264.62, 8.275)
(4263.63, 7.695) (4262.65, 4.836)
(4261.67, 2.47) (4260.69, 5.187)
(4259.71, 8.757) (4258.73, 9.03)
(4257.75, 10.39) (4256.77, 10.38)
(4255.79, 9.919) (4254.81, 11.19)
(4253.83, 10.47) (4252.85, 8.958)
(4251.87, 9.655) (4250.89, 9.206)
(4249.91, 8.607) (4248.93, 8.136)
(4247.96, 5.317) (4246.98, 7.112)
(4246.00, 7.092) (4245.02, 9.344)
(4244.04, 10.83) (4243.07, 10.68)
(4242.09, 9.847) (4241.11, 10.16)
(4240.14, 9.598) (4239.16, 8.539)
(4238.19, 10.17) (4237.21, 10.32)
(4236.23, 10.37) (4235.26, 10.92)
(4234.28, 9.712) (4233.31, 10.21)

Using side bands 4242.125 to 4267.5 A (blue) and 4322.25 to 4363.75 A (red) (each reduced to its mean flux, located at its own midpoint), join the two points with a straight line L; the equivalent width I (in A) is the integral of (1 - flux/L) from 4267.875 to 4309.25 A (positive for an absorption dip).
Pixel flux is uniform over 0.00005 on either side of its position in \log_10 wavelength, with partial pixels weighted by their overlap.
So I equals 2.05 A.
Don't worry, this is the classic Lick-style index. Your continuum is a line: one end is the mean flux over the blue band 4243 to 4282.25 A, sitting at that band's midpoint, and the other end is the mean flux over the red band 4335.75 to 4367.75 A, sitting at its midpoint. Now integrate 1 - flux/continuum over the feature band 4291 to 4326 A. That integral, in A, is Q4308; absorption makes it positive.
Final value -4.7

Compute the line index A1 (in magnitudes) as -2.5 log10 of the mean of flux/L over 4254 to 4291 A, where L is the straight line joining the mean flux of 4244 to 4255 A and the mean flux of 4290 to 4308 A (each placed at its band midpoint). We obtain 0.25 mag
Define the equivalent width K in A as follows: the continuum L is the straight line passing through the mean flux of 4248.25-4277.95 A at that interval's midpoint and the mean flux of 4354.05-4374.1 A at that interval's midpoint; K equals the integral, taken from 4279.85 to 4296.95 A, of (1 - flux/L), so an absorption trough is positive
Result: 3.5 A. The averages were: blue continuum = 8.14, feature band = 6.38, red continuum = 7.74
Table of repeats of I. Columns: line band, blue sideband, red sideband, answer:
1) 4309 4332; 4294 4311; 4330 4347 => -4.5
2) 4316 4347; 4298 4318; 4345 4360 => 0.7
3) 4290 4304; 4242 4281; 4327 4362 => -1.9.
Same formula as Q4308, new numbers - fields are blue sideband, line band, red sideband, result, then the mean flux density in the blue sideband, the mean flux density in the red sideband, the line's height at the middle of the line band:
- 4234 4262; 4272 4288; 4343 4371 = 5.3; 9.08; 7.52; 8.62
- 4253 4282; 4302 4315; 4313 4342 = -0.7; 7.49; 7.57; 7.55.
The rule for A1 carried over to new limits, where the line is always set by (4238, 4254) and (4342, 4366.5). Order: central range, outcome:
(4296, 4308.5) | -0.03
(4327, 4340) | -0.04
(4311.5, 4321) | 0.14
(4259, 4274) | 0.26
